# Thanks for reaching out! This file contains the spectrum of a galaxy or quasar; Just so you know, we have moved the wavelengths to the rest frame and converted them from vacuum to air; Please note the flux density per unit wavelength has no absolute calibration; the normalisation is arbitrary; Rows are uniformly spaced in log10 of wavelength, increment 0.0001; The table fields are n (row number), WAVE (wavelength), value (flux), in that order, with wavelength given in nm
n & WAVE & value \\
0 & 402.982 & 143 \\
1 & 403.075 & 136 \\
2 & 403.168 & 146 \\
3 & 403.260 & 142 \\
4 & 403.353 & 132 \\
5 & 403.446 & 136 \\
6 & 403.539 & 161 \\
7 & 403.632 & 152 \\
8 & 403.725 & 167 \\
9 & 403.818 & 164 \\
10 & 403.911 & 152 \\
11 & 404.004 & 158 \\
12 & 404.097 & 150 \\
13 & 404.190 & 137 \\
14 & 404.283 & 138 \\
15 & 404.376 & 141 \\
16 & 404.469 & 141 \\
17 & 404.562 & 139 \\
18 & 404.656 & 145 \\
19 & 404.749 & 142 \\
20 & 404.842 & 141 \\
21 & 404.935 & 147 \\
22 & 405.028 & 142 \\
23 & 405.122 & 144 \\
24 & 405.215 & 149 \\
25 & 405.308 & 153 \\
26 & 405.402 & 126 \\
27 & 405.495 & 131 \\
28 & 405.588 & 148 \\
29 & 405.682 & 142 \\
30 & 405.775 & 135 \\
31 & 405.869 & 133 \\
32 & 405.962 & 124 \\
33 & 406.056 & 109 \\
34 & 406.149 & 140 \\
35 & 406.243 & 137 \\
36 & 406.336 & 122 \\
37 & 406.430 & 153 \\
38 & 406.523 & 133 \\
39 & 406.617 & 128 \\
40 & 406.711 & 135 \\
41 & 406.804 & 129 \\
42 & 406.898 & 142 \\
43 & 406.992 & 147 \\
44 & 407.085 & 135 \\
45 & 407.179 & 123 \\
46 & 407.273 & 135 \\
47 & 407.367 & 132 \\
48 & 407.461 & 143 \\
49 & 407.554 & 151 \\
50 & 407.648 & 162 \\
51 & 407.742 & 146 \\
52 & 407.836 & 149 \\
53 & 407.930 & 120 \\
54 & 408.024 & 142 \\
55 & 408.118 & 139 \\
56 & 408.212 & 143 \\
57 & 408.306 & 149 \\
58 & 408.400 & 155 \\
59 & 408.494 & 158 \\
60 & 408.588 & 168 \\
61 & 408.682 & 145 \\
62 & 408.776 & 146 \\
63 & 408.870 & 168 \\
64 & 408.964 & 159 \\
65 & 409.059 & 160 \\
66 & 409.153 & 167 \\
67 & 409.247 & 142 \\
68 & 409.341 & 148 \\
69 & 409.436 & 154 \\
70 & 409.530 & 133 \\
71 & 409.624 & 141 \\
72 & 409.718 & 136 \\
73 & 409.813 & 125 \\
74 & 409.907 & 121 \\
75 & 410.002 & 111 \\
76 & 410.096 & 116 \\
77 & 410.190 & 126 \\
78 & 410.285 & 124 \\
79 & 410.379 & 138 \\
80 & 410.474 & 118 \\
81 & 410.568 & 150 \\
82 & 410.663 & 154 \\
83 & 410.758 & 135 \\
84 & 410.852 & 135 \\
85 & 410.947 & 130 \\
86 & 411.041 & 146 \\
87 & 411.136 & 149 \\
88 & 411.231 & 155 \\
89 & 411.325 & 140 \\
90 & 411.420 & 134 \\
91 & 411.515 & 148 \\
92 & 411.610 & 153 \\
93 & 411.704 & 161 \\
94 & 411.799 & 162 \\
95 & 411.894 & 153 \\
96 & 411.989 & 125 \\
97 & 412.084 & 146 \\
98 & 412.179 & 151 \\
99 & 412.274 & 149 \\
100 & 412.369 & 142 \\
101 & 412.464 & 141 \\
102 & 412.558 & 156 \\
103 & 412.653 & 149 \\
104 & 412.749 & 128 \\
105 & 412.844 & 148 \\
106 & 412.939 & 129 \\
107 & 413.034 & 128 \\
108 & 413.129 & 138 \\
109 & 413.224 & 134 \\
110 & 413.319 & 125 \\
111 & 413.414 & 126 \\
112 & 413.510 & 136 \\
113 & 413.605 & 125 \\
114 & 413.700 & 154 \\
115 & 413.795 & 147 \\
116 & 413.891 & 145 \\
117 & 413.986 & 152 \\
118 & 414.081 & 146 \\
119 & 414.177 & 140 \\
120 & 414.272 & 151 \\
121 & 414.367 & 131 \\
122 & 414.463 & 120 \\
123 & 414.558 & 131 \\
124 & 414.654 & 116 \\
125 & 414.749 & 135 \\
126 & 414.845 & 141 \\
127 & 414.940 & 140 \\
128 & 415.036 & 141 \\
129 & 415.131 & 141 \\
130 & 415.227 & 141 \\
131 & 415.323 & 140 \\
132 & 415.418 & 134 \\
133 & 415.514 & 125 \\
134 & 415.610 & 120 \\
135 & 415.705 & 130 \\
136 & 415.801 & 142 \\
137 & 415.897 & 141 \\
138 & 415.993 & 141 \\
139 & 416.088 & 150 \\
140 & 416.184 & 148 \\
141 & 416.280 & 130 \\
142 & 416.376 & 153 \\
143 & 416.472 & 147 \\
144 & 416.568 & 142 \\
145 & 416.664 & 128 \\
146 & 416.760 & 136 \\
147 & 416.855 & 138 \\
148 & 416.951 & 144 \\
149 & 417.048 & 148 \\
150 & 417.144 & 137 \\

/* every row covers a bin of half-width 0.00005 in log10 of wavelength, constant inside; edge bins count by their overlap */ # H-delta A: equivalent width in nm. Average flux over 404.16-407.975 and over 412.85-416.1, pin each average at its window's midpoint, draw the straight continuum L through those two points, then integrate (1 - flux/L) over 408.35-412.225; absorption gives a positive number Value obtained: -0.176 nm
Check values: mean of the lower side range 138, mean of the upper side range 136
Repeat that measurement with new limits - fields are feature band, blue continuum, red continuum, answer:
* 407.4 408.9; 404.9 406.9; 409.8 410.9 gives -0.178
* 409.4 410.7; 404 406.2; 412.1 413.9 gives 0.074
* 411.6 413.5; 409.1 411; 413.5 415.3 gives -0.064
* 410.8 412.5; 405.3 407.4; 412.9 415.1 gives -0.125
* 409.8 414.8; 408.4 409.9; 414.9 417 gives 0.209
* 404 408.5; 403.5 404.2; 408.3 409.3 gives 0.474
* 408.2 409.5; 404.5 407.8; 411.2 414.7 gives -0.141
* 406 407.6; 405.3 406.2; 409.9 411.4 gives -0.016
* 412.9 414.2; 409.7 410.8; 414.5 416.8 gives -0.033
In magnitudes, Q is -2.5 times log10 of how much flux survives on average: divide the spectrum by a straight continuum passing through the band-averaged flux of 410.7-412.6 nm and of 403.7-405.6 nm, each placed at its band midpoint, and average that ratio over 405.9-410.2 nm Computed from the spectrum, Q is 0.04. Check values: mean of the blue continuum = 145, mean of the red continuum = 146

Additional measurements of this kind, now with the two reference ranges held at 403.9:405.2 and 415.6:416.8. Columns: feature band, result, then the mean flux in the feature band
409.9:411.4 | 0.06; 135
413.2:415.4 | 0.02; 137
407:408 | 0.02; 140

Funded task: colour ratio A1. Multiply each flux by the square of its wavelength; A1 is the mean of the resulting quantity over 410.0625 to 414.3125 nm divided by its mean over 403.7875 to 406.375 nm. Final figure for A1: 1.04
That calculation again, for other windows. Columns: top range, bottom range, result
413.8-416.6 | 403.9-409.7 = 1.01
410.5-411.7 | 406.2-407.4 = 1.09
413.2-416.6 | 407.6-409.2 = 0.94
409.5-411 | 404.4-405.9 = 0.95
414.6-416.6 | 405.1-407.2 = 1.06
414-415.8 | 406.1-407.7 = 1.02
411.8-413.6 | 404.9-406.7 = 1.06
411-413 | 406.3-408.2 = 1.08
